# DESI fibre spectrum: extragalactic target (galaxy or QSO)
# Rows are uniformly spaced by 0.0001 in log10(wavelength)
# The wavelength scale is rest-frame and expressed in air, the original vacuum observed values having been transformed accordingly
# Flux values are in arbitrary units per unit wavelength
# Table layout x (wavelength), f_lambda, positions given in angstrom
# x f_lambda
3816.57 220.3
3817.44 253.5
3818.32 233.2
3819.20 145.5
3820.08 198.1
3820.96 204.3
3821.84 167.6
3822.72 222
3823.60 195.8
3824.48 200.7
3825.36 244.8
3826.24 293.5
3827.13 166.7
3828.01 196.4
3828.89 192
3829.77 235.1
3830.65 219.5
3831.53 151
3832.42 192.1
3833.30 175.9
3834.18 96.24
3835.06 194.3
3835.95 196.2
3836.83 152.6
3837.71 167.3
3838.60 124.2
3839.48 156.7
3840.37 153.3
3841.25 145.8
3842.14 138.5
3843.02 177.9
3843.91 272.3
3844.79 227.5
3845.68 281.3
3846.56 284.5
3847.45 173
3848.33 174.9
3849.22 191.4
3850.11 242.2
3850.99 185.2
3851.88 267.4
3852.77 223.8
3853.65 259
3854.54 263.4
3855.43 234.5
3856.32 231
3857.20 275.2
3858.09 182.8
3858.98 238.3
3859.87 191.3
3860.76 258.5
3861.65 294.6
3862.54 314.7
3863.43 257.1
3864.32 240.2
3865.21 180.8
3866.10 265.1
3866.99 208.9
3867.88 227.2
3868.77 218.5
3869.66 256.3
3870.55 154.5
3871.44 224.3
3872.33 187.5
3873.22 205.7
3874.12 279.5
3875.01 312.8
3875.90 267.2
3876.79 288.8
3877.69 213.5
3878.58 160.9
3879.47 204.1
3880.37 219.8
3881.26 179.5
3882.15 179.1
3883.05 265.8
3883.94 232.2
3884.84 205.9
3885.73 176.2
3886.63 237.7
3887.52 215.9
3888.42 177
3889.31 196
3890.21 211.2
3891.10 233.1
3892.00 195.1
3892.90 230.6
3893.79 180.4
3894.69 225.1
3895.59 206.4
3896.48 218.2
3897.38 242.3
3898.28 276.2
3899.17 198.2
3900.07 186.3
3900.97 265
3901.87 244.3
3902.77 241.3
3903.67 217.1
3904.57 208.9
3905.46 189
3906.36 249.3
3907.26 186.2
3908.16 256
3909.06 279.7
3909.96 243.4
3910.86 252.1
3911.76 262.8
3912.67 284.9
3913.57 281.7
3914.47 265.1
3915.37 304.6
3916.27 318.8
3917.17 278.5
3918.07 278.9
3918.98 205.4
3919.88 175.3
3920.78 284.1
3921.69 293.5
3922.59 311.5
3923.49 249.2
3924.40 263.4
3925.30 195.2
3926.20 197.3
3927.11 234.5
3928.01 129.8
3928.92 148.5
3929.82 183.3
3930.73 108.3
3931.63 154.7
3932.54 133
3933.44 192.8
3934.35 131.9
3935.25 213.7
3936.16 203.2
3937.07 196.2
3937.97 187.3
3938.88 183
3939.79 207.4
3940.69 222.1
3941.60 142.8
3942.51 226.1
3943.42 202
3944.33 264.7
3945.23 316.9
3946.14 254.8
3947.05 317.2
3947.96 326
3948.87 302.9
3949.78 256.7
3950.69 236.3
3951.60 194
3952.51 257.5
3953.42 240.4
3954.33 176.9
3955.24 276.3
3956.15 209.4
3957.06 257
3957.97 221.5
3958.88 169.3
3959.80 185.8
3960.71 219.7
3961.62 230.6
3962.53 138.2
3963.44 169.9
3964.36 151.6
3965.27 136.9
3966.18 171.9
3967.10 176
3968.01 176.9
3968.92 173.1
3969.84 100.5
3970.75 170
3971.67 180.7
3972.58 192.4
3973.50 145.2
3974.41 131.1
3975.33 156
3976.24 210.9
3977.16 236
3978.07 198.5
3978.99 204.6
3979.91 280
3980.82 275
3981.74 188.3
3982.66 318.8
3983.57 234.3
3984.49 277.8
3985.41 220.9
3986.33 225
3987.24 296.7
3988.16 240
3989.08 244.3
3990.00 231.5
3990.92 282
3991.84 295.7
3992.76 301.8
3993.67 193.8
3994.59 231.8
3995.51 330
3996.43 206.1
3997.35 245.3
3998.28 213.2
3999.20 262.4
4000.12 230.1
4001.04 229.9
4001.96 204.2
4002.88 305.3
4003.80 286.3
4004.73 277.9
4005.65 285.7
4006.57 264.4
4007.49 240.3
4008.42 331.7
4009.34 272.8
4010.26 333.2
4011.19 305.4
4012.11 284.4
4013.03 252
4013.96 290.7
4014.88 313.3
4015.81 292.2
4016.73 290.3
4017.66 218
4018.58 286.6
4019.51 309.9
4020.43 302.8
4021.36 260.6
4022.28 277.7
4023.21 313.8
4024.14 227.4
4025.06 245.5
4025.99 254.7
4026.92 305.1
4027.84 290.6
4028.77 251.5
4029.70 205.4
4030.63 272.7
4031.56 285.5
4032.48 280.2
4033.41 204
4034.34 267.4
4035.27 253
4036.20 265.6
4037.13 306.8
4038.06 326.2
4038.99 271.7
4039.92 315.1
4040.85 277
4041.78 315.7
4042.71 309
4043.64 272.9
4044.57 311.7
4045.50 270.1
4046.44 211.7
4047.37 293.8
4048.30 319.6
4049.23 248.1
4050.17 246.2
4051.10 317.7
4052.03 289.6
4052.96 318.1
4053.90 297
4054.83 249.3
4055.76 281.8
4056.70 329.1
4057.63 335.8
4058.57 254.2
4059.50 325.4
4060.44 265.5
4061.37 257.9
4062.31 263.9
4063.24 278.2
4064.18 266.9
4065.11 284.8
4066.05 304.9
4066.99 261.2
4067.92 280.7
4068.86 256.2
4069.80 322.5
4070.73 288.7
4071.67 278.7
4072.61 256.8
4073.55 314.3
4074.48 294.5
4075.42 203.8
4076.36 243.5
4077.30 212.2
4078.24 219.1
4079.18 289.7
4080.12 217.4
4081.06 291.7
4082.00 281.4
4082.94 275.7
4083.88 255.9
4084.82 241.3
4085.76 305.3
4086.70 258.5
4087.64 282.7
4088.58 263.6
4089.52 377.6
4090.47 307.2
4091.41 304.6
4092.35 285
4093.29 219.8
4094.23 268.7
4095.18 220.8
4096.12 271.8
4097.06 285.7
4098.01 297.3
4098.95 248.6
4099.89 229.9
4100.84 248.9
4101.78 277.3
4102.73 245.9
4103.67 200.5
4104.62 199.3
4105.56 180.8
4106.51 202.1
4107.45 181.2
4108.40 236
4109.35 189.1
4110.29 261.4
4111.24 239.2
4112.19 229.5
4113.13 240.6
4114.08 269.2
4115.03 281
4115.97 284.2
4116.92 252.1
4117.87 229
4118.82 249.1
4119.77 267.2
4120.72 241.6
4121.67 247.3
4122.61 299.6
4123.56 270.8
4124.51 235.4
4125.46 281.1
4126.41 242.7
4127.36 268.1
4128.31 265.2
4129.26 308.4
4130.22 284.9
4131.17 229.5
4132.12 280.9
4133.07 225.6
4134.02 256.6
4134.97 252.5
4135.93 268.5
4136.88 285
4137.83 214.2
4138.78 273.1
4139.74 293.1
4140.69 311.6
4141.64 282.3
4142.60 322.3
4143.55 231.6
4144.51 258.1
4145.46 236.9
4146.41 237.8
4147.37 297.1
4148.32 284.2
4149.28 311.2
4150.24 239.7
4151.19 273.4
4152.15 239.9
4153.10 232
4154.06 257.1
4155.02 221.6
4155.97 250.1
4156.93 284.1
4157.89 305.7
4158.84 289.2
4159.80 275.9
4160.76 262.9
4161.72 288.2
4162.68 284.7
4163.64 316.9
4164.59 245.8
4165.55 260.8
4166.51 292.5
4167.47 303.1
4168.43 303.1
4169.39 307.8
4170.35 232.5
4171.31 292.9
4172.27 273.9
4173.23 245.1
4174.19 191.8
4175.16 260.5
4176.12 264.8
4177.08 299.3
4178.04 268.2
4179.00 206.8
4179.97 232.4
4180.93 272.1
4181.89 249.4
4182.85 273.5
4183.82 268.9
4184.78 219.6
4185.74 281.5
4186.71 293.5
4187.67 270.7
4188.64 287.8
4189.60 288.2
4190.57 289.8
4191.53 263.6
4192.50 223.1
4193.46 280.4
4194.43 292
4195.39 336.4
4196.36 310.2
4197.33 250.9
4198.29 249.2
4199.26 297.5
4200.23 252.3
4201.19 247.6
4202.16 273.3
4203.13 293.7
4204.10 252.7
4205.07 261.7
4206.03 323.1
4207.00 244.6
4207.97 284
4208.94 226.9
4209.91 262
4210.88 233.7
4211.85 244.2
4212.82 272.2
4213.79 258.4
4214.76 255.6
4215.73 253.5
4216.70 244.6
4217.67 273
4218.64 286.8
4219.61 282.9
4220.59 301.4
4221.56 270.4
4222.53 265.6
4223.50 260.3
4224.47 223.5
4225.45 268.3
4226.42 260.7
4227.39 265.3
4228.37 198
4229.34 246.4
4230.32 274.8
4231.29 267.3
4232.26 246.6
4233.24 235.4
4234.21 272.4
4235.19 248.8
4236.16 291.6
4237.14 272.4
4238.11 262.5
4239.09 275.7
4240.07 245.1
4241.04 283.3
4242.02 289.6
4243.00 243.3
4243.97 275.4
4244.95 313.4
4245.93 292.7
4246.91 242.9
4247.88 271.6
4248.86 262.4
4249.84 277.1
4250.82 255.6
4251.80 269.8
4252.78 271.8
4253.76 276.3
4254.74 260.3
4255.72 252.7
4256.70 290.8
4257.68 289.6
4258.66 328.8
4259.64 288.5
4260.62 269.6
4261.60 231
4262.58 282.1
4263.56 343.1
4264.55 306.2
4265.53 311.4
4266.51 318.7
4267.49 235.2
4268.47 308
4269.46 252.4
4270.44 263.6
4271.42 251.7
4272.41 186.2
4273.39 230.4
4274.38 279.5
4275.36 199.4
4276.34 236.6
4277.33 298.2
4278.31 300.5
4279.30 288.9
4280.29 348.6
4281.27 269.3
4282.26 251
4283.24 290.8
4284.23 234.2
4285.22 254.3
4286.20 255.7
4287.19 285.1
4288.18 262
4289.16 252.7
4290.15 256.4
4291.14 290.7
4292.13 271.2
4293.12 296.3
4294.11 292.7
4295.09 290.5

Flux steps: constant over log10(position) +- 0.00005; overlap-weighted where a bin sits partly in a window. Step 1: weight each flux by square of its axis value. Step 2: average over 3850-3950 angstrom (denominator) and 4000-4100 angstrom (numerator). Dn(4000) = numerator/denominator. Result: 1.3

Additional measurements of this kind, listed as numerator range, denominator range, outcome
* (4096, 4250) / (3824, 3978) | 1.40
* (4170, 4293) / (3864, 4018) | 1.35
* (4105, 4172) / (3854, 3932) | 1.29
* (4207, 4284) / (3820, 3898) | 1.52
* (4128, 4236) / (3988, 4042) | 1.07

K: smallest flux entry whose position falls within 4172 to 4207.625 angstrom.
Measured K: 191.8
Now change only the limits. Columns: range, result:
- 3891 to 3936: 108.3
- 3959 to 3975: 100.5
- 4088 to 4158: 180.8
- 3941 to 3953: 142.8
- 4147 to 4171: 221.6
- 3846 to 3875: 154.5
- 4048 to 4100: 203.8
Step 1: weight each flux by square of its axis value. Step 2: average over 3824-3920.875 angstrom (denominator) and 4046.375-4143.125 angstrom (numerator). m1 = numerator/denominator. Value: 1.33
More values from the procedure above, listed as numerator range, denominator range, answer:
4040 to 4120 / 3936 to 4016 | 1.20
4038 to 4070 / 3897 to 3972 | 1.38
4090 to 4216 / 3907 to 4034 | 1.21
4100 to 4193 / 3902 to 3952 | 1.26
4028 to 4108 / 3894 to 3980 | 1.33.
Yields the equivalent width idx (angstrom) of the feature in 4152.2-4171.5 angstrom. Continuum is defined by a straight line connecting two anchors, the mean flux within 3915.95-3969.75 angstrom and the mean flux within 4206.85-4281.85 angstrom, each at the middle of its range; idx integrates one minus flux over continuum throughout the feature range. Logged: -1.6 angstrom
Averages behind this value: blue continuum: 213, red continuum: 268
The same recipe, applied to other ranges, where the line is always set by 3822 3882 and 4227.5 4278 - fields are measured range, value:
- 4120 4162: -2.13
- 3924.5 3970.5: 5.07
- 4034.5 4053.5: -3.66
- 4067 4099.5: -3.36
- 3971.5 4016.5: -3.25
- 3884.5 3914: -0.73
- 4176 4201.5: -0.96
